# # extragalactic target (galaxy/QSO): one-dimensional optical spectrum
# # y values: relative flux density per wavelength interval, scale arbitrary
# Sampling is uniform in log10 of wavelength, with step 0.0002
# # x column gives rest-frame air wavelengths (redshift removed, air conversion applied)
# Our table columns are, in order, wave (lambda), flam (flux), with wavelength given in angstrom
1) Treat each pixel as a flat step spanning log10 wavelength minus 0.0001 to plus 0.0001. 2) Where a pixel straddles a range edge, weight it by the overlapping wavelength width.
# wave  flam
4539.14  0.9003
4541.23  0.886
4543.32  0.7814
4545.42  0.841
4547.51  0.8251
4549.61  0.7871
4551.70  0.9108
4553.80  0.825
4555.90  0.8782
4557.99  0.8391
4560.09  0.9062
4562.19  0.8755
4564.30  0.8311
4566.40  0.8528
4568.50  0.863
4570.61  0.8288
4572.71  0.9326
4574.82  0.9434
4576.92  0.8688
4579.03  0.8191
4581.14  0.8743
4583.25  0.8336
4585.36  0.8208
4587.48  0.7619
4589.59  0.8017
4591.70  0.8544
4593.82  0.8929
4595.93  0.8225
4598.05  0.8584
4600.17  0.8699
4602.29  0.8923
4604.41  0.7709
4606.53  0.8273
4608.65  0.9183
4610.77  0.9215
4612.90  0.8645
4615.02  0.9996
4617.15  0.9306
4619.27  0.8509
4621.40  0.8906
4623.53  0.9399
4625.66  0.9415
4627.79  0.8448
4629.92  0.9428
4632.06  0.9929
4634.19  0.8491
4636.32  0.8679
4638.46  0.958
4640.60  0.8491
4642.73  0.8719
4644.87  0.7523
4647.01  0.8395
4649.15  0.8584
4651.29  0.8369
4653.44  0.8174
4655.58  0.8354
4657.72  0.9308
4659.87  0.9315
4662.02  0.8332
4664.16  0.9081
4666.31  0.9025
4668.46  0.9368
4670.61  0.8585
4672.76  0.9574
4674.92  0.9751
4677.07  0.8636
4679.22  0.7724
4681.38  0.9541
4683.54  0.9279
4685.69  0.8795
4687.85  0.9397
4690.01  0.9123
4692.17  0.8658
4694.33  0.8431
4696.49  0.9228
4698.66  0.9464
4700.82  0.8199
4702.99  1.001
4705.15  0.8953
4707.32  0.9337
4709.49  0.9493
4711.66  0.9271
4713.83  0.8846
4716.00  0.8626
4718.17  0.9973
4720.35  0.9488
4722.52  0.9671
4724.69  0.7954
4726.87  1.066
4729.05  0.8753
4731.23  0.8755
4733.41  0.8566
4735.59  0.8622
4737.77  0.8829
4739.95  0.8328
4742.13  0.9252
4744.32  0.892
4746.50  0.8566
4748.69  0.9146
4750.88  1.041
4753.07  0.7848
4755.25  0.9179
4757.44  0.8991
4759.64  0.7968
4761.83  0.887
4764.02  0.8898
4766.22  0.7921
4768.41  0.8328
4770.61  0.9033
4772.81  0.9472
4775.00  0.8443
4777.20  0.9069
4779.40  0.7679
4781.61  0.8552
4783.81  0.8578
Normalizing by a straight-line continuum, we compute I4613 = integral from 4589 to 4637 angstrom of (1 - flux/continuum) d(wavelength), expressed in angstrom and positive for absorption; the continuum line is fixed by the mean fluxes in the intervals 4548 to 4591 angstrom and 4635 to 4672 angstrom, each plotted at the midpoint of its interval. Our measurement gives -1.32 angstrom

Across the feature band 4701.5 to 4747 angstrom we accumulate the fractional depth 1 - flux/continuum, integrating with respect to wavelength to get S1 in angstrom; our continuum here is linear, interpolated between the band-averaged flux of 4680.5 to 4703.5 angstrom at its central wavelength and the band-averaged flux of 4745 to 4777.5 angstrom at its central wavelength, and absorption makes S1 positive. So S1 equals -0.7 angstrom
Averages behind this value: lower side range 0.908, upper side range 0.881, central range 0.909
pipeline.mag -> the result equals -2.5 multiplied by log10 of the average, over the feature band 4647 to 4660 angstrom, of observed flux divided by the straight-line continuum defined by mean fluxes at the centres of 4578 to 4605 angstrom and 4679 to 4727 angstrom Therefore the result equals 0.02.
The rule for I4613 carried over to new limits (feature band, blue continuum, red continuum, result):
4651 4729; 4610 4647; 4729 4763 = -1.5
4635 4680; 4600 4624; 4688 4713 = 1.3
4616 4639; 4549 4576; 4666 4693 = -0.5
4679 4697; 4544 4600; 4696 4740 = 0.1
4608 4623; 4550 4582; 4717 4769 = -0.6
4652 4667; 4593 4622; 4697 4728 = 0.4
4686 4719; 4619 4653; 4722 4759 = -0.9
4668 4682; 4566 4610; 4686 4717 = -0.1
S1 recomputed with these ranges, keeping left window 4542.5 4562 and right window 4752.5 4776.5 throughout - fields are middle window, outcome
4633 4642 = -0.3 angstrom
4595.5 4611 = -0.1 angstrom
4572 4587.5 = -0.2 angstrom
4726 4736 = -0.5 angstrom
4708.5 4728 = -1.6 angstrom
